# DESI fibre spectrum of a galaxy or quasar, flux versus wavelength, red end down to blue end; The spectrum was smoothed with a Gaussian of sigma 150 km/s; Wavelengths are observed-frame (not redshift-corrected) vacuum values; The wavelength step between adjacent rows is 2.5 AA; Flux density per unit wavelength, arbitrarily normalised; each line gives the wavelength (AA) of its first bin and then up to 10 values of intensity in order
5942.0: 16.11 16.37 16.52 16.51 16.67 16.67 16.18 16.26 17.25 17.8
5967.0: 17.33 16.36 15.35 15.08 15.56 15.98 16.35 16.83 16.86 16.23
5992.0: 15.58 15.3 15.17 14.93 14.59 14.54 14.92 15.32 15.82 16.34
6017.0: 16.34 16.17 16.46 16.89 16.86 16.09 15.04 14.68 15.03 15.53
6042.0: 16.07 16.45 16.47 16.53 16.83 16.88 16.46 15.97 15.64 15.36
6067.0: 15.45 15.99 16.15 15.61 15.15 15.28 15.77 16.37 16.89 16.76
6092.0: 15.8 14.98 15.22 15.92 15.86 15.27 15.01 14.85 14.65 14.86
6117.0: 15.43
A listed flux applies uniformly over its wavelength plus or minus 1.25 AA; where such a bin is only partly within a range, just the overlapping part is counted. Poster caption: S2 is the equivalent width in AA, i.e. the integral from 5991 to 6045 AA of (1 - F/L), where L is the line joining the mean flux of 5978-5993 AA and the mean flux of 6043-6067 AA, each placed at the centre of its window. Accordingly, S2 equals 2.14 AA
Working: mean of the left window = 16.3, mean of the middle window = 15.6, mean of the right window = 16.2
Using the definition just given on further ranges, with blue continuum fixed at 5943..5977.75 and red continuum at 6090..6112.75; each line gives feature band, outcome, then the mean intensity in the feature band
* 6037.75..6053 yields -0.5 AA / 16.3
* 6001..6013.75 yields 0.8 AA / 15.1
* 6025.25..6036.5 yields 0.1 AA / 15.7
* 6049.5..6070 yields -0.6 AA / 16.1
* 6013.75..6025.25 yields -0.3 AA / 16.4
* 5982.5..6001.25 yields 0.4 AA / 15.8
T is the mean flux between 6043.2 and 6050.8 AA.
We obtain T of 16.5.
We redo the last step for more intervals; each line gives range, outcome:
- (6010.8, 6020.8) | 16.2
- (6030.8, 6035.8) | 14.9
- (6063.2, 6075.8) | 15.7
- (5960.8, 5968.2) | 17.5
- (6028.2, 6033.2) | 15.6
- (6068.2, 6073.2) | 16.1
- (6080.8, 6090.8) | 16.4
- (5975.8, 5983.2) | 16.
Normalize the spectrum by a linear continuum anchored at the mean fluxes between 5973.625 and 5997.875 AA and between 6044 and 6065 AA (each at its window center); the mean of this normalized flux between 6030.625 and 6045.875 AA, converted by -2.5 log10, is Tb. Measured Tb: 0.05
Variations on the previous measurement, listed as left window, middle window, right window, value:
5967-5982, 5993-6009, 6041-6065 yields 0.075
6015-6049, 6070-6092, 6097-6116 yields -0.035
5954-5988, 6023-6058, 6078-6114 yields -0.012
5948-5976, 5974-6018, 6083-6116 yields 0.041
